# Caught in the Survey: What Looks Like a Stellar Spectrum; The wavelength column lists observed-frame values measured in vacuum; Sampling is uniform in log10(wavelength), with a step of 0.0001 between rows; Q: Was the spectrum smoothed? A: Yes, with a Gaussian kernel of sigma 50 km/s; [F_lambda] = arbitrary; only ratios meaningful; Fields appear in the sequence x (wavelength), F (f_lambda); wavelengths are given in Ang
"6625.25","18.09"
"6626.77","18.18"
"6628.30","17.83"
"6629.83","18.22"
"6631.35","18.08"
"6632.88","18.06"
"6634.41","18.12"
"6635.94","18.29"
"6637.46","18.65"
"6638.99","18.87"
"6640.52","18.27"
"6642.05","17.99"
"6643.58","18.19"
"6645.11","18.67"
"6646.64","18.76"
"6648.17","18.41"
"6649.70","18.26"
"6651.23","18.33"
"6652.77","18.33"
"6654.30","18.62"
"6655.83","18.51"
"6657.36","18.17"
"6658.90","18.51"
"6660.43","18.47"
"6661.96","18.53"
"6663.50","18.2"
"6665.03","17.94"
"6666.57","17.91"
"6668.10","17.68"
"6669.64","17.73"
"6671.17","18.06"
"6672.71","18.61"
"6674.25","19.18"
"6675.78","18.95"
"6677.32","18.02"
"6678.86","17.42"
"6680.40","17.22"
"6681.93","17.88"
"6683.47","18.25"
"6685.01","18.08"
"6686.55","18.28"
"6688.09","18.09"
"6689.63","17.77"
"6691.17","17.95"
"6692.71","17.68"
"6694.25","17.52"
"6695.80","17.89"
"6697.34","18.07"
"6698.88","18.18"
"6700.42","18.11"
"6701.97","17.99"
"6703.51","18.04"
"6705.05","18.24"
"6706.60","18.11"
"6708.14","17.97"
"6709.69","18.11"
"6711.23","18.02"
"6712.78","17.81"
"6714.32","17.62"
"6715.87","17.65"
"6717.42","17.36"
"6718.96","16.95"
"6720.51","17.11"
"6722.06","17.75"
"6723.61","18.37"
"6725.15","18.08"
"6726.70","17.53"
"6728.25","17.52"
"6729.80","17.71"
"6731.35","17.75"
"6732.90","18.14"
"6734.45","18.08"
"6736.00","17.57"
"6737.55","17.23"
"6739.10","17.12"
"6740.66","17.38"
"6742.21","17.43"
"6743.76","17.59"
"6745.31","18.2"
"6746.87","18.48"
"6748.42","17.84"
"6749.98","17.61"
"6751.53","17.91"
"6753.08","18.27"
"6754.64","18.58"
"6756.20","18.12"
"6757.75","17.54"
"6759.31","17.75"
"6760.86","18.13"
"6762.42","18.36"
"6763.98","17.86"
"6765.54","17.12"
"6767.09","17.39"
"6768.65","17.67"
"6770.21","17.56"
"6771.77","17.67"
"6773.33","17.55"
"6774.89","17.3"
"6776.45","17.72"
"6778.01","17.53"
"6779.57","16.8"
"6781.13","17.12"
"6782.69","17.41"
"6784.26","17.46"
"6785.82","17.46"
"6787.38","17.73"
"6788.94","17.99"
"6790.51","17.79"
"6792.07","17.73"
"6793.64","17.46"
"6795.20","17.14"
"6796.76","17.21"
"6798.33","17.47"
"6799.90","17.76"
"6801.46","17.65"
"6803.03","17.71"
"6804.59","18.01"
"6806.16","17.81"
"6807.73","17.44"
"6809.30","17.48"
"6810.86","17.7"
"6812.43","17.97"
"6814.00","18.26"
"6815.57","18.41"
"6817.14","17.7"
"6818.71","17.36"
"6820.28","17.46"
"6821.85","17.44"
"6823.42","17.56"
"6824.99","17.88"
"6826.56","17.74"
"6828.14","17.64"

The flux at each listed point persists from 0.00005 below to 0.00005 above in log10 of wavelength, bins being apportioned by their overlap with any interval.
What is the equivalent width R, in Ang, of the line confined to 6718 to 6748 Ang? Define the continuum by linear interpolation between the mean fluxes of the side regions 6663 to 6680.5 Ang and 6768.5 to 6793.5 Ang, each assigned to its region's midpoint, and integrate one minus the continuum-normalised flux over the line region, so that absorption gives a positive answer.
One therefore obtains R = 0.2 Ang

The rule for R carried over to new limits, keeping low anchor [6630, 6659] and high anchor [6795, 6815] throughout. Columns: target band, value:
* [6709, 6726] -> 0.3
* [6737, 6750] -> 0.2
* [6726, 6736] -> 0.1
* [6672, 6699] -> 0.2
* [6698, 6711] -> 0.0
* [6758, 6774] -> 0.1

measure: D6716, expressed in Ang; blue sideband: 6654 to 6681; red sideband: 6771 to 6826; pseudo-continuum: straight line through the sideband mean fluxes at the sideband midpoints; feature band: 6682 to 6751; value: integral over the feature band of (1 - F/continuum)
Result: 0.6 Ang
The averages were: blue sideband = 18.2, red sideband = 17.6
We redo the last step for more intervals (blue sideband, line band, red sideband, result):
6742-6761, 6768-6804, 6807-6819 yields 0.7 Ang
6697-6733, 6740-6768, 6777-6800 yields -0.4 Ang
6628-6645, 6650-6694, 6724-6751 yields -0.2 Ang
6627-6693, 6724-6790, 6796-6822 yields 0.7 Ang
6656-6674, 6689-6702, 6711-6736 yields 0.0 Ang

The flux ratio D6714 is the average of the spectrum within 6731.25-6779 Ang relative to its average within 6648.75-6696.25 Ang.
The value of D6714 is 1.0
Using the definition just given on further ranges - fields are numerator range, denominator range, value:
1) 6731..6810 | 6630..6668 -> 0.96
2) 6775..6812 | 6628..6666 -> 0.96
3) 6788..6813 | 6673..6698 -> 0.98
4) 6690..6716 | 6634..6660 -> 0.97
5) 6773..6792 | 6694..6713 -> 0.97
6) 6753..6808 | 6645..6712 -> 0.97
